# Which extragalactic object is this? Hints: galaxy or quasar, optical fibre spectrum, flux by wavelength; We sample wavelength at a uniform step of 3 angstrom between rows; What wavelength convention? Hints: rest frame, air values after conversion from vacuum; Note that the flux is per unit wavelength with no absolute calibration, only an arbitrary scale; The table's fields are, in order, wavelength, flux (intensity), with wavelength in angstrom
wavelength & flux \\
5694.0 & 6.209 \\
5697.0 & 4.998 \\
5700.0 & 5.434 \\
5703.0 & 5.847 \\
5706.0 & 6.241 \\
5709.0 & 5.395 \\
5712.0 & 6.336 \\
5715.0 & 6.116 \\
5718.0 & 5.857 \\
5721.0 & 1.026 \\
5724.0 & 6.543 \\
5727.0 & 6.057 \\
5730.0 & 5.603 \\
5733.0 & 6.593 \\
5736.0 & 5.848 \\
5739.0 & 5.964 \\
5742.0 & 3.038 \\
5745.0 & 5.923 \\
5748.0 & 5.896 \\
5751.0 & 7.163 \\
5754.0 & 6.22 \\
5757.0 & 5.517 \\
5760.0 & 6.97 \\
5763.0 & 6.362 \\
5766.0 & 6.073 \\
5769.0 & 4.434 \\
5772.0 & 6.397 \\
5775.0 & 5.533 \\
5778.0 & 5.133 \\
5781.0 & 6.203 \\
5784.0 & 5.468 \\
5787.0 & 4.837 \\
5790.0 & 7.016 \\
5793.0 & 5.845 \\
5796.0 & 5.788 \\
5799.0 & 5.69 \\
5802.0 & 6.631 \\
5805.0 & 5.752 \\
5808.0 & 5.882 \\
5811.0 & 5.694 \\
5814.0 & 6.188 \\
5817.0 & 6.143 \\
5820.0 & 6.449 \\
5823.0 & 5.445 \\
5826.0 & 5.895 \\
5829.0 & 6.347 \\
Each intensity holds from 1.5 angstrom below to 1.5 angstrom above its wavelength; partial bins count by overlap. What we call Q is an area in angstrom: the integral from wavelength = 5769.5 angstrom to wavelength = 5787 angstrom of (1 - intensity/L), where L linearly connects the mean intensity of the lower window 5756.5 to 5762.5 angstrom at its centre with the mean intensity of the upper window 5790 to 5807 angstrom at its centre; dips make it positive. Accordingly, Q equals 1.8 angstrom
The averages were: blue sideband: 6.38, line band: 5.59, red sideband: 6.03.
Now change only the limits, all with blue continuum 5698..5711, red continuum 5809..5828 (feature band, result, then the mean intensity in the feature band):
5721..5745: 1.6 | 5.39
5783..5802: 0.2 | 5.85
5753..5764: -0.8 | 6.27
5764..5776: 0.5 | 5.64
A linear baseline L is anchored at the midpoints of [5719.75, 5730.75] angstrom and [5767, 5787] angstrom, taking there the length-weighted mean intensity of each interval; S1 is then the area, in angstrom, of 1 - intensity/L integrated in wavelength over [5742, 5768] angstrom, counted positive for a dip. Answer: -4.1 angstrom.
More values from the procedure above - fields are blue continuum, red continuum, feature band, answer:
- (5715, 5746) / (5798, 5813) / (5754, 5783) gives -1.3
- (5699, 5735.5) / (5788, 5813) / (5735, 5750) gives 0.9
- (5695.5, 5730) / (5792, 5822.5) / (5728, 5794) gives -1.1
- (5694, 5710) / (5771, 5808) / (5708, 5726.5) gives 1.4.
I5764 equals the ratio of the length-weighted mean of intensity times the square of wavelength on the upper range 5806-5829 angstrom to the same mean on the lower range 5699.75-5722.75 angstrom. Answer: 1.17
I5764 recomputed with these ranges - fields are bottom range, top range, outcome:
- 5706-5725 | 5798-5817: 1.18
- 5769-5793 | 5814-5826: 1.07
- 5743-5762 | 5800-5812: 0.98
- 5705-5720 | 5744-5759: 1.08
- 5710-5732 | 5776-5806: 1.11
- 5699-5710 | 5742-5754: 1.04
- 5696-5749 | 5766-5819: 1.09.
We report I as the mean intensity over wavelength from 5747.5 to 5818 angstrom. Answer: 5.95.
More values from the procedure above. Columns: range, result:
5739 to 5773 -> 5.82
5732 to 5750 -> 5.56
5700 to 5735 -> 5.6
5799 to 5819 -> 6.03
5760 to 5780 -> 5.77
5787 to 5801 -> 5.97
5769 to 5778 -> 5.57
